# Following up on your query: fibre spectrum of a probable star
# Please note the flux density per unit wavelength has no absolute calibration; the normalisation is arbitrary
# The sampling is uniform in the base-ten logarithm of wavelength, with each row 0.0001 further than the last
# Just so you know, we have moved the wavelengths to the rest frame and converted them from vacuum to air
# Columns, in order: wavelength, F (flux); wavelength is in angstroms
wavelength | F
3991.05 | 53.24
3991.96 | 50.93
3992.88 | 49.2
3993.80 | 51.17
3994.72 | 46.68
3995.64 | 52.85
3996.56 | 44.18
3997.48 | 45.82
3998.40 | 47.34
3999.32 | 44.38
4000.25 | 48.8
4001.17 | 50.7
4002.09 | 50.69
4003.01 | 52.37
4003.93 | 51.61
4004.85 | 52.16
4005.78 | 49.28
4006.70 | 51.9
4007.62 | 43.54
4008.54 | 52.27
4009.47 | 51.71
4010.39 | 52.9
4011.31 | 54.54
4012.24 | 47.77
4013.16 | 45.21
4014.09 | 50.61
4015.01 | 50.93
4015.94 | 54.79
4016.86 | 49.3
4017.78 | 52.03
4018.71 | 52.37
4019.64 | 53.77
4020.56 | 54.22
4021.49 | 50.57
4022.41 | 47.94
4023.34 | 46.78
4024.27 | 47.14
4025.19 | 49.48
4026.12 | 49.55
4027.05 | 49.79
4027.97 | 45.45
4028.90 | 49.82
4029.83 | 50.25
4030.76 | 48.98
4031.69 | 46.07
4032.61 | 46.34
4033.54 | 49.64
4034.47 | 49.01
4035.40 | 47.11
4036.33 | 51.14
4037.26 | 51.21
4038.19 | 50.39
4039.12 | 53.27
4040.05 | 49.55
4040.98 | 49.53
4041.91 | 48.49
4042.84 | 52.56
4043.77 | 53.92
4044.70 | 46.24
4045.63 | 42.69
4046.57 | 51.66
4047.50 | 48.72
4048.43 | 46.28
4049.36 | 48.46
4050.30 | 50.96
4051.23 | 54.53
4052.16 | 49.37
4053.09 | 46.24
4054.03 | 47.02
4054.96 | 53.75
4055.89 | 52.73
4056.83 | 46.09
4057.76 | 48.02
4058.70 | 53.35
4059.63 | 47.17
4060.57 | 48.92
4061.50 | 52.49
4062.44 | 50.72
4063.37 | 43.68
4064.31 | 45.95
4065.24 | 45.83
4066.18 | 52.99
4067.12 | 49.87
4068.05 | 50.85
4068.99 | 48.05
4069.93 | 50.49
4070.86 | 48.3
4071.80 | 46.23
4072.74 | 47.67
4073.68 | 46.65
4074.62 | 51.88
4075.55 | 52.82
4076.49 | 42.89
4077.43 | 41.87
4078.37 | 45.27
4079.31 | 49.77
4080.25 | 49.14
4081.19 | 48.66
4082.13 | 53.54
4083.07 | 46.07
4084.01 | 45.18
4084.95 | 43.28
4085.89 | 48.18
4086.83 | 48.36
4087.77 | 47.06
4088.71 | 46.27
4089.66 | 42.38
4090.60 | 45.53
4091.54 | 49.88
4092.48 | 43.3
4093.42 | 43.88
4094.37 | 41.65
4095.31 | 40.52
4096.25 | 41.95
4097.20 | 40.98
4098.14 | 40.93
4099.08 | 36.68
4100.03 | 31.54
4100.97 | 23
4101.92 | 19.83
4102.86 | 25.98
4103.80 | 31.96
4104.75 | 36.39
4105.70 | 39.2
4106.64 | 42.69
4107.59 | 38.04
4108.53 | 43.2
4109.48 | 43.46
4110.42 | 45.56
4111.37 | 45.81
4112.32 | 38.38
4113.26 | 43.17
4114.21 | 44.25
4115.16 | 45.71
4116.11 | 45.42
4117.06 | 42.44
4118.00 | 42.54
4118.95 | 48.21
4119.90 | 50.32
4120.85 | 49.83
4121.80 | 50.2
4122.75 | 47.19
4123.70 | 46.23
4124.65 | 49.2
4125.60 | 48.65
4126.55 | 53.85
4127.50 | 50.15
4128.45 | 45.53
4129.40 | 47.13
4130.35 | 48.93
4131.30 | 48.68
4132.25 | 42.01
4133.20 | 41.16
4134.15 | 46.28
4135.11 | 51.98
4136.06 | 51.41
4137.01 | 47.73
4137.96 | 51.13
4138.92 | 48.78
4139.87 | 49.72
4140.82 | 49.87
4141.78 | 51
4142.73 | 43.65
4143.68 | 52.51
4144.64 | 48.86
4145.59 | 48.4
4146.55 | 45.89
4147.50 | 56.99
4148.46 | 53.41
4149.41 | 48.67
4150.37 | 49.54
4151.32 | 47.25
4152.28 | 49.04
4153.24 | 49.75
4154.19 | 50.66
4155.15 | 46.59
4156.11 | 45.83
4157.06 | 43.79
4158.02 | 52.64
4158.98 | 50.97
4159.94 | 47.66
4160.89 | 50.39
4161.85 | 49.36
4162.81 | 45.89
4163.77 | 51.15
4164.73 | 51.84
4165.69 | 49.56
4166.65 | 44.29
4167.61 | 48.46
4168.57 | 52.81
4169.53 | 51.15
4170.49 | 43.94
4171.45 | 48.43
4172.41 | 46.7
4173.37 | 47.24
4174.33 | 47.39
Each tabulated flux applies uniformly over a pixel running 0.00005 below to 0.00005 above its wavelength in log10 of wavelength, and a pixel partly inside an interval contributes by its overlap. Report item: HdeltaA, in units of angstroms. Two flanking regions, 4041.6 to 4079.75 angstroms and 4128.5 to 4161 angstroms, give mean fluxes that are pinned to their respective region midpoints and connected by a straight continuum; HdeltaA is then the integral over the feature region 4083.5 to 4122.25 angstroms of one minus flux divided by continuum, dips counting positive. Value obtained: 5.5 angstroms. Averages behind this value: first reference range 48.8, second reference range 48.7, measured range 41.8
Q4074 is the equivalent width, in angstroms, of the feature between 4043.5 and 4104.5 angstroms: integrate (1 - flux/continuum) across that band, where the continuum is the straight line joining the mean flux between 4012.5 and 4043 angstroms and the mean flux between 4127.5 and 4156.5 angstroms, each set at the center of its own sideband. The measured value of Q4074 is 4.48 angstroms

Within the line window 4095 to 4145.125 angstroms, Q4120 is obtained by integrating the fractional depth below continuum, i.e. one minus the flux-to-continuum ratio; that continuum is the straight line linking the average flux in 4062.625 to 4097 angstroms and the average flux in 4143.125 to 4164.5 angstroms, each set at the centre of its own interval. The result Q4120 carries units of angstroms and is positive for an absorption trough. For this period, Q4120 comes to 4.4 angstroms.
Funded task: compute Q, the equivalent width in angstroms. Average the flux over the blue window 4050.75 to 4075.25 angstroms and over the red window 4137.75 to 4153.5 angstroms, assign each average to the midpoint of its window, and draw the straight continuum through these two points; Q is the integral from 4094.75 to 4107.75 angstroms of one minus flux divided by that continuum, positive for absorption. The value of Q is 3.8 angstroms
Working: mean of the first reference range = 49.2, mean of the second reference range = 49.6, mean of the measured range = 35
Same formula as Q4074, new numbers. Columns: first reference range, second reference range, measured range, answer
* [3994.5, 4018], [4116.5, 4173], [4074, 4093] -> 0.80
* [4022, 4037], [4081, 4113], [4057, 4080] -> -2.18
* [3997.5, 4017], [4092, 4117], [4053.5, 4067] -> -1.58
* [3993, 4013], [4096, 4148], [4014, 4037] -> -0.53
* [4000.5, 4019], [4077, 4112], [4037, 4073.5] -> -2.67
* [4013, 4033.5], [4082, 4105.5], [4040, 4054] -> -0.80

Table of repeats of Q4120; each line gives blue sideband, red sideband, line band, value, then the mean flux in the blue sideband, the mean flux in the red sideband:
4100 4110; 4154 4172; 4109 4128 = -4.5 angstroms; 34.3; 48.7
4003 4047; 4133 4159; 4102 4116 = 2.7 angstroms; 49.9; 49.1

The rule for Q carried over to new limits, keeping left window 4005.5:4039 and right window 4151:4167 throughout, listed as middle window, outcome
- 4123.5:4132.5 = 0.1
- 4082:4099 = 1.6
